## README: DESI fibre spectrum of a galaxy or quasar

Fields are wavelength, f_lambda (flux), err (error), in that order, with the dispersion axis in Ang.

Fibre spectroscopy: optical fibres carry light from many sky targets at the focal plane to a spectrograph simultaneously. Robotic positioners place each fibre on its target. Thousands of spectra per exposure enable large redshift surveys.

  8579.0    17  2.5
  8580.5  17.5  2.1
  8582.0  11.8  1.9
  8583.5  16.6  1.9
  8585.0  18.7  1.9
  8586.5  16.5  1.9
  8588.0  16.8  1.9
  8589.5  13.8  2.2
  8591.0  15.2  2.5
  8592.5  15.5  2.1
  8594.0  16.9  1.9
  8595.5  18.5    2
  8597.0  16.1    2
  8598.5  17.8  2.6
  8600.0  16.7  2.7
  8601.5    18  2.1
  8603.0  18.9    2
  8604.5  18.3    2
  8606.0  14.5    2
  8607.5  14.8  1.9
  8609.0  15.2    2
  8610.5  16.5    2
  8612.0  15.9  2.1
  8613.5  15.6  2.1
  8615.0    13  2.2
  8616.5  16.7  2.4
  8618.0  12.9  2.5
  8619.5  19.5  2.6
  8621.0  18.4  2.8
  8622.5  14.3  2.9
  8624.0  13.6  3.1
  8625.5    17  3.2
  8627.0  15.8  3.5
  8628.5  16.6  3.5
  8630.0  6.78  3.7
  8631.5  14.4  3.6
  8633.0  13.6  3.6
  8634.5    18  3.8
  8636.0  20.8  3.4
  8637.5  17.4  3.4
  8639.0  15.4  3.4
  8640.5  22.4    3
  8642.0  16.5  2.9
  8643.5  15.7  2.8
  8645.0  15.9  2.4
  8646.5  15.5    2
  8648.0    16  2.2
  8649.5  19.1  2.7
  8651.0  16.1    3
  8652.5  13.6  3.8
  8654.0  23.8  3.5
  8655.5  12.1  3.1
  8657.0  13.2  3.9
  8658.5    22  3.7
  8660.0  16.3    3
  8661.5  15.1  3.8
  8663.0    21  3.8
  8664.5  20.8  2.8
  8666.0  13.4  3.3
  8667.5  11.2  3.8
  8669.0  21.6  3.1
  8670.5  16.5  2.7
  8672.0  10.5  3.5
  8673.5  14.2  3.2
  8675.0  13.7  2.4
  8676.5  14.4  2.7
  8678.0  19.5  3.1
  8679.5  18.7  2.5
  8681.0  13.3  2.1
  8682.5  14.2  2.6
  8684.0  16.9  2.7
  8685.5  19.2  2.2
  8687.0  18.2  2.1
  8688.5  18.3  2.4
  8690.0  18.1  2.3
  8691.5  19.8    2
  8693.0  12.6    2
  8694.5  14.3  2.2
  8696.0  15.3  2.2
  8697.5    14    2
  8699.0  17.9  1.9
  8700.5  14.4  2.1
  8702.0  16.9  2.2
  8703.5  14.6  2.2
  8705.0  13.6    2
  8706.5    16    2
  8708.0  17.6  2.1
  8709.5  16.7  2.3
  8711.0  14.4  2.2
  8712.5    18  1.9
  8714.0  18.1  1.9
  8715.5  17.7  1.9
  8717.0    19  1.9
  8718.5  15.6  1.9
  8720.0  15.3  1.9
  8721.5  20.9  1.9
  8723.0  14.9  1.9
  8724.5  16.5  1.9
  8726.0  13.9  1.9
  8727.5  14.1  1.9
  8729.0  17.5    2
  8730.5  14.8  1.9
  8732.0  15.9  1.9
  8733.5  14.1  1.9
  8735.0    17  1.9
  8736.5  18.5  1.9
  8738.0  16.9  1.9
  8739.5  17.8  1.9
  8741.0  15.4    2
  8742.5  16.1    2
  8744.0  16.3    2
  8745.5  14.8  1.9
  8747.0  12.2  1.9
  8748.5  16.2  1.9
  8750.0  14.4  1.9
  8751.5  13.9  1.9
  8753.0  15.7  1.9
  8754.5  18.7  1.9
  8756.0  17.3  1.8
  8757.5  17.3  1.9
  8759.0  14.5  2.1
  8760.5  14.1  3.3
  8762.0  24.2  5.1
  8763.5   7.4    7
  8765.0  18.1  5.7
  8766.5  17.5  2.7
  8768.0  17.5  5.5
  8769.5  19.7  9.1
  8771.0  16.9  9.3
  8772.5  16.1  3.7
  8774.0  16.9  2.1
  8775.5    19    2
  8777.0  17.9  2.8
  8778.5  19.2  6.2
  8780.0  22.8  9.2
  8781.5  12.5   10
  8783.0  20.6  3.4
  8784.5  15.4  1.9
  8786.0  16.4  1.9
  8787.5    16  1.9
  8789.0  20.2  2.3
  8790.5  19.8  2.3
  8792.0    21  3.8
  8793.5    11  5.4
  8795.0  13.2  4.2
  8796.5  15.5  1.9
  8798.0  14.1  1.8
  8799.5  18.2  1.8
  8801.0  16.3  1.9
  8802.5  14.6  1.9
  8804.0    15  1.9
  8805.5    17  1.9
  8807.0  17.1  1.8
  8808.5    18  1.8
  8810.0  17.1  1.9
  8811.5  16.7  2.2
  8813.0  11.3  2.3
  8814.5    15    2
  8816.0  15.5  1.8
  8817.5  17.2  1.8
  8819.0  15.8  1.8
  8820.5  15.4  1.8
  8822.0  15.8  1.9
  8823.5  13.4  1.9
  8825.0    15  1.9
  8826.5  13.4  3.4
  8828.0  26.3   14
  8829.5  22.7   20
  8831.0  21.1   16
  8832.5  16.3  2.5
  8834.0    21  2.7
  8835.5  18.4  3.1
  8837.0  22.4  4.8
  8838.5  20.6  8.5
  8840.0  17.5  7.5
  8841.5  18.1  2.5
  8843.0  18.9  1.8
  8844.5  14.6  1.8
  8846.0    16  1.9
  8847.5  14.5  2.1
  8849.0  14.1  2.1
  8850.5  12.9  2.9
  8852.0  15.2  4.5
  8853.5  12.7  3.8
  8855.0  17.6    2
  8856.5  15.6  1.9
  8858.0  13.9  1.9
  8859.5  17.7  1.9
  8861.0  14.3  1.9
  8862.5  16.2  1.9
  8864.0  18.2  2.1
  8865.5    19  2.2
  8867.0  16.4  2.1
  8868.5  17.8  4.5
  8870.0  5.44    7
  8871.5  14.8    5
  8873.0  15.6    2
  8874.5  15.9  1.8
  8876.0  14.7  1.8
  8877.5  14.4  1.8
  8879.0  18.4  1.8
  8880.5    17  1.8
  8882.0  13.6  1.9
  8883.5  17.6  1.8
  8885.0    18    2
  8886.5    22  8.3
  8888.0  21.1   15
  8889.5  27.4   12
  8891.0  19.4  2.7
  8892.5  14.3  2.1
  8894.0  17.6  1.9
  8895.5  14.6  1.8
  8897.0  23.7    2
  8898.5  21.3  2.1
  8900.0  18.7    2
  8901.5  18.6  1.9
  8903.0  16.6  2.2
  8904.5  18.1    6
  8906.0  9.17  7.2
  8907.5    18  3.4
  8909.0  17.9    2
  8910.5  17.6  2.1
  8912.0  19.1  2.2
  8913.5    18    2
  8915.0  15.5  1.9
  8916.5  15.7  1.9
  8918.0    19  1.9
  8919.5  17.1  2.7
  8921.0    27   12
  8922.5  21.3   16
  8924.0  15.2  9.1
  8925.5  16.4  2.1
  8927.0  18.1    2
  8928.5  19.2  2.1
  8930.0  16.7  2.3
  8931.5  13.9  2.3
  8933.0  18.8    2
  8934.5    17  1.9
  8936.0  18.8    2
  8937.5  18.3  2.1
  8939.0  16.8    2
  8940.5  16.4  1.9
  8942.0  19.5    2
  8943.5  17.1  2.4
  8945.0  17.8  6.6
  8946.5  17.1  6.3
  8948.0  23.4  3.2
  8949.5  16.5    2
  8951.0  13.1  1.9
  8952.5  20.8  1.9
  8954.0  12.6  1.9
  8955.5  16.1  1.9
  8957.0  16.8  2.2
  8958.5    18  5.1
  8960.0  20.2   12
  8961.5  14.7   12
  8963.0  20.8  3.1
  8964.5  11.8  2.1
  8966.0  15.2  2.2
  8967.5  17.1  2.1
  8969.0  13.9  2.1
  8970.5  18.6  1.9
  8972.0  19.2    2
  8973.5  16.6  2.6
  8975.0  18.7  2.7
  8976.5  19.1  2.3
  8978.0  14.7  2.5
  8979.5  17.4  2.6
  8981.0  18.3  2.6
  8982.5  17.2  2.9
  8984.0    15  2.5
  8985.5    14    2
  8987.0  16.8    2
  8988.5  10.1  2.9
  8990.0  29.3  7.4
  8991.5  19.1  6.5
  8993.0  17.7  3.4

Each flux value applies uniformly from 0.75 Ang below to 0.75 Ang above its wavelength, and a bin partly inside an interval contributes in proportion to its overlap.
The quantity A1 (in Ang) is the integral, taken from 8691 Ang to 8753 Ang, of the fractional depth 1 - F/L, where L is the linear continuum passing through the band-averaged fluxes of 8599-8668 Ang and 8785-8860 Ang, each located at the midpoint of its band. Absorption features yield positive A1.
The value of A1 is 2.0 Ang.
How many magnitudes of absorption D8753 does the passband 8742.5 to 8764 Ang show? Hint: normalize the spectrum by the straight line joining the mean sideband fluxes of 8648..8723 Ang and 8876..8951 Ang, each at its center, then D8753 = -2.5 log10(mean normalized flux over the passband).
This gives 0.09 mag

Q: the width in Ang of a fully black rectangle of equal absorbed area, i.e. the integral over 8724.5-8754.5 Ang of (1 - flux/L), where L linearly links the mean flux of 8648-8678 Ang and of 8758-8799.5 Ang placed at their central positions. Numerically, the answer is 2.0 Ang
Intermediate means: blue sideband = 16.3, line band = 15.7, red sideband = 17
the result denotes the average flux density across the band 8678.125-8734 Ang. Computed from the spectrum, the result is 16.3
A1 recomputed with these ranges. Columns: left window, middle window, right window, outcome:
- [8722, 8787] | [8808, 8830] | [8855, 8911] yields 0.4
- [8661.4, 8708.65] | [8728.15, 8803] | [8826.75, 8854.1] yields 2.2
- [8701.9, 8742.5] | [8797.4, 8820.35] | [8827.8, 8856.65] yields 1.9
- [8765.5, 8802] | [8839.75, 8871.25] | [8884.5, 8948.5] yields 4.0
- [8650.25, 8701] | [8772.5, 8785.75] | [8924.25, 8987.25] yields -1.0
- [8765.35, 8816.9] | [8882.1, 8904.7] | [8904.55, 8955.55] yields -2.3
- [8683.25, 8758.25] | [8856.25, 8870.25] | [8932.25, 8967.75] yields 0.9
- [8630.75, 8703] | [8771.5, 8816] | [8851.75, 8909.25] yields 0.2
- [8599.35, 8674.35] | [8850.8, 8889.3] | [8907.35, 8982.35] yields 2.2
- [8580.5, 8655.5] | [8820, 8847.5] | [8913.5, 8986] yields -1.8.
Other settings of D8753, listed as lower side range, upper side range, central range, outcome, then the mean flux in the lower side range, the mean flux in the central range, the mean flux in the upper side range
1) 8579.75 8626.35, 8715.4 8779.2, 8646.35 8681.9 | 0.00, 16.2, 16.3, 16.4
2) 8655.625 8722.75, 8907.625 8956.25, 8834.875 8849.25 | -0.02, 16.4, 17.6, 17.7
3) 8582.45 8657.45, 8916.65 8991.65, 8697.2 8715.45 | 0.03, 16.2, 16.1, 17.5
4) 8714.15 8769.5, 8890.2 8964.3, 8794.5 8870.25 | 0.03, 16.2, 16.5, 17.7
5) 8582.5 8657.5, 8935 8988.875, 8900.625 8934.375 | -0.05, 16.2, 17.6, 17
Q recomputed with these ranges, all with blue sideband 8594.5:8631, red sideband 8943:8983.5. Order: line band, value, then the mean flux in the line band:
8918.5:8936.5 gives -1.4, 18.3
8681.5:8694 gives -0.7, 17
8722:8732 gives 0.5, 15.5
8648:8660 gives -0.7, 17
